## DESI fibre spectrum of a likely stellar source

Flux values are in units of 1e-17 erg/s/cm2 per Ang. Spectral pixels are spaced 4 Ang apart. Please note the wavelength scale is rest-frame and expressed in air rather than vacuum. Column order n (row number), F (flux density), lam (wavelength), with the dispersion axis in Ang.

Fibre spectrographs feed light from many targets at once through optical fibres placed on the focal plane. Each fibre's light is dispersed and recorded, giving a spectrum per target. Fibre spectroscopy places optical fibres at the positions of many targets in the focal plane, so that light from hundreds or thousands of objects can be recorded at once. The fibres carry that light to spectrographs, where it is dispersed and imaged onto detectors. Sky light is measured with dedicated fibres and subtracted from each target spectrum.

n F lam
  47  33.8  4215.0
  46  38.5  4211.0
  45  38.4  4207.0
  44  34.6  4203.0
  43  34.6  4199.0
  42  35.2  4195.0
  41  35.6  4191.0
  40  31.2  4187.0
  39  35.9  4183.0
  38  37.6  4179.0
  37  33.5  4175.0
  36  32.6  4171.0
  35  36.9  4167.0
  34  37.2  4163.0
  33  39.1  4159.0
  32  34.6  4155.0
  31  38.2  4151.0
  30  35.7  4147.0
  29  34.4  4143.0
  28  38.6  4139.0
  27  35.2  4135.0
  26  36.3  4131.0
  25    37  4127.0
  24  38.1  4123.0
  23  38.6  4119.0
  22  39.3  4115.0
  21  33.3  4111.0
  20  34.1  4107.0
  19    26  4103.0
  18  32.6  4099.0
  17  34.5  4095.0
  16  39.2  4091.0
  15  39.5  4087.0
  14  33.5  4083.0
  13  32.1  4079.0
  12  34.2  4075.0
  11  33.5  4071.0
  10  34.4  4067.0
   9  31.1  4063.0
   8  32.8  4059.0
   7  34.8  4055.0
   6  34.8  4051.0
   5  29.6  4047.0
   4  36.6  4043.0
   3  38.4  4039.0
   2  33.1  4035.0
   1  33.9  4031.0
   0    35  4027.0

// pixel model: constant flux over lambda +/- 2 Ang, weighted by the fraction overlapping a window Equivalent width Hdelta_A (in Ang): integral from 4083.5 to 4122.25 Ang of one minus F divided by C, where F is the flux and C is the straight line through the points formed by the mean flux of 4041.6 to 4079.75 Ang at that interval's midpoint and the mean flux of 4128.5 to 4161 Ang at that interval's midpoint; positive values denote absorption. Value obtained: -0.3 Ang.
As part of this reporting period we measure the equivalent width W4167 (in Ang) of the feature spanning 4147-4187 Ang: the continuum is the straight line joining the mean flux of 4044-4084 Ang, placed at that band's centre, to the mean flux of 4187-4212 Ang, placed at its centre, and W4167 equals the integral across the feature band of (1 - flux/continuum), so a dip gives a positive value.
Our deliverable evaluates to -1.0 Ang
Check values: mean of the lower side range 33.2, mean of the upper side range 35.7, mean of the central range 35.9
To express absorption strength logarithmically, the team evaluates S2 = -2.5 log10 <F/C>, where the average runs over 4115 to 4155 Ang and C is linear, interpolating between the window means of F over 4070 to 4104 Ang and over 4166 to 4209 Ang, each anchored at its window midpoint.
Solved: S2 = -0.071 mag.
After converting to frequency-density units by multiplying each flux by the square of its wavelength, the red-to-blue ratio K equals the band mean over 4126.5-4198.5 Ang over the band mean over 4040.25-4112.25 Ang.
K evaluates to 1.11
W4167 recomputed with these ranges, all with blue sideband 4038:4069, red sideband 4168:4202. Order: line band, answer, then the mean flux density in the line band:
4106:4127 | -1.6 Ang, 36.8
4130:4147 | -0.8 Ang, 36.1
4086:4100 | -1.0 Ang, 36.5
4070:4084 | 0.3 Ang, 33.3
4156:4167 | -1.0 Ang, 37.6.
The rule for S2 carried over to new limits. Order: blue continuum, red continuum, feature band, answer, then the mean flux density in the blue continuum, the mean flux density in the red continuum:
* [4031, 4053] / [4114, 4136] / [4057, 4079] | 0.07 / 34.4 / 37.4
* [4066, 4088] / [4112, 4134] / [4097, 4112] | 0.16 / 34.3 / 37.5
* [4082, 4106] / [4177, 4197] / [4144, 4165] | -0.06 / 34.2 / 35.1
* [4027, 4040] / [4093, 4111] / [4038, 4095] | -0.04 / 34.9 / 32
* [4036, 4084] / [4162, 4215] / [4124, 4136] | -0.05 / 33.8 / 35.4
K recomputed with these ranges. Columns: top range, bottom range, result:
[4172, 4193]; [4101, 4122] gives 1.04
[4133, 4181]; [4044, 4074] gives 1.14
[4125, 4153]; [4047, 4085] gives 1.14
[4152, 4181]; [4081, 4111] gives 1.09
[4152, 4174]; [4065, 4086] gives 1.11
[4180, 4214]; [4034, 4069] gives 1.12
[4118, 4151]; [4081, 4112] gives 1.10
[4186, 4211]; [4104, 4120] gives 1.04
